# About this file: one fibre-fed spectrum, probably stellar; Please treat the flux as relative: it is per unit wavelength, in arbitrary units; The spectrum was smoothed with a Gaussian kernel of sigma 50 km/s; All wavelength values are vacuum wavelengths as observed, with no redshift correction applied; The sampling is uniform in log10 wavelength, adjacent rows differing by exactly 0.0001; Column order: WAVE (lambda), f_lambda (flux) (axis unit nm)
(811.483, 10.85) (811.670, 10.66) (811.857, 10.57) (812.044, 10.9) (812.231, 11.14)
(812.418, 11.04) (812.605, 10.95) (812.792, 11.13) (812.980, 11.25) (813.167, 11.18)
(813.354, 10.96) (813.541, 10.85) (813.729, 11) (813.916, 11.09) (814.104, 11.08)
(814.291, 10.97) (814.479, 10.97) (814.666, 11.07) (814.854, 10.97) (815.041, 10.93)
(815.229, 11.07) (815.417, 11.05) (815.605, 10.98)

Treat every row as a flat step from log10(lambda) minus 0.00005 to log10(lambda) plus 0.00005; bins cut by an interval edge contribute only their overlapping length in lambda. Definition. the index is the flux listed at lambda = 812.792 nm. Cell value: 11.13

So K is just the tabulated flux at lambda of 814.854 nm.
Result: 10.97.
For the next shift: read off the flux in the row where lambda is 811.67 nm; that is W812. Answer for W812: 10.66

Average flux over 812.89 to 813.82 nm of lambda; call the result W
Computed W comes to 11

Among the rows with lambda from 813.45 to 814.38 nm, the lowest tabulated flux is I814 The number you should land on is 10.85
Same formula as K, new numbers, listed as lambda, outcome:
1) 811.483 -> 10.85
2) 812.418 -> 11.04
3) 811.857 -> 10.57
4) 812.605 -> 10.95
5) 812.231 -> 11.14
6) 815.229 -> 11.07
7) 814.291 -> 10.97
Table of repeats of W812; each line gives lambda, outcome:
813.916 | 11.09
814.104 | 11.08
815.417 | 11.05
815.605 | 10.98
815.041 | 10.93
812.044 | 10.9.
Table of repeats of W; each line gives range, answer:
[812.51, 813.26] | 11.1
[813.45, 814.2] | 11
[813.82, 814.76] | 11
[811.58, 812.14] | 10.7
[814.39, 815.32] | 11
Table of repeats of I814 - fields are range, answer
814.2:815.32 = 10.93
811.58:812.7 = 10.57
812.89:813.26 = 11.18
